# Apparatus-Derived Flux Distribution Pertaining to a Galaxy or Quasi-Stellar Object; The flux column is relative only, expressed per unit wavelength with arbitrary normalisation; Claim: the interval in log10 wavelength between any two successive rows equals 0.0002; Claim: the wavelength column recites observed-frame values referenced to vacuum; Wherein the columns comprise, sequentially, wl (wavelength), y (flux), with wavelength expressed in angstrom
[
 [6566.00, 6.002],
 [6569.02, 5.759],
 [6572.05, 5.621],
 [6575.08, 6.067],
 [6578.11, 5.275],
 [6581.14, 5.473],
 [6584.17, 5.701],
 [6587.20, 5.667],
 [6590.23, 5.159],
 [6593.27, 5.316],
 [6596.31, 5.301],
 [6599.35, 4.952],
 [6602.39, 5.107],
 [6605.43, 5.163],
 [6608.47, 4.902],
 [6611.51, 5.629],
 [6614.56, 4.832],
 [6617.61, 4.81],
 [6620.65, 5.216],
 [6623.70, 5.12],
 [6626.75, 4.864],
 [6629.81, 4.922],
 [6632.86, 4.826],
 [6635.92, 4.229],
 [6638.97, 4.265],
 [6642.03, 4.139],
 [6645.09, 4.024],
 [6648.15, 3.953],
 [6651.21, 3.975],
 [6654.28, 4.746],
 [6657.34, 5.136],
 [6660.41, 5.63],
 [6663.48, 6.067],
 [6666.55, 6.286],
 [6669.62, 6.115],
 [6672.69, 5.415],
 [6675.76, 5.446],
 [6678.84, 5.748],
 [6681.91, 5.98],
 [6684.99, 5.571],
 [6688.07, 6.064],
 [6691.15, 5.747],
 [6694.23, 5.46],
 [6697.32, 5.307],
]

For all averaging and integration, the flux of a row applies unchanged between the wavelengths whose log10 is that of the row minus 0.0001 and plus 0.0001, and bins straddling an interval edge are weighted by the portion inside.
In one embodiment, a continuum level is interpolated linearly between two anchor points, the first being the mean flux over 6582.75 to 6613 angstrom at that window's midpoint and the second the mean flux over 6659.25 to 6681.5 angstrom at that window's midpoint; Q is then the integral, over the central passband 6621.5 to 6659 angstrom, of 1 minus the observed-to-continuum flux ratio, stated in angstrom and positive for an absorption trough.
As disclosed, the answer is 7.1 angstrom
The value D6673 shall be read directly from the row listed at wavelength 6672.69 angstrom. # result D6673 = 5.415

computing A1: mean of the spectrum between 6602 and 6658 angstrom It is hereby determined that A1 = 4.72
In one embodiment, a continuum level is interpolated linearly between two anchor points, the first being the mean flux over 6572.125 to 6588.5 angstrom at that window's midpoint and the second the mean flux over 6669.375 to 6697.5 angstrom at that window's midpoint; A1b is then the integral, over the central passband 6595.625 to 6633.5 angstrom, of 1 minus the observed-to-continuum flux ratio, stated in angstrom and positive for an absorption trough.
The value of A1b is 4.0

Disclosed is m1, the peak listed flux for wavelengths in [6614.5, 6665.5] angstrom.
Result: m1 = 6.067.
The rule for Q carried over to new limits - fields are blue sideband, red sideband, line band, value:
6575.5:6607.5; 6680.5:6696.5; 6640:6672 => 3.4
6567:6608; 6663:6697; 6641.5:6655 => 3.6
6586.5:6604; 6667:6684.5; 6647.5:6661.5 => 2.3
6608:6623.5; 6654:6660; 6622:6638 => 1.0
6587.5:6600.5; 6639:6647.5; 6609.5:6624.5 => -1.3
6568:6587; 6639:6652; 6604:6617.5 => -0.6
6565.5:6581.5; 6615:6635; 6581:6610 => 0.6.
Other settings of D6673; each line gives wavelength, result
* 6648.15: 3.953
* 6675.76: 5.446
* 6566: 6.002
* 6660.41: 5.63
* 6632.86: 4.826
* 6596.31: 5.301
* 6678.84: 5.748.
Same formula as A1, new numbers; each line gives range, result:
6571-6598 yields 5.5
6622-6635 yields 4.9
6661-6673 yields 6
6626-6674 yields 4.91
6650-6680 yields 5.47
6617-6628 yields 5.03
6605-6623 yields 5.09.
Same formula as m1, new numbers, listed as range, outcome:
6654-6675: 6.286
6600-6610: 5.163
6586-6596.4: 5.667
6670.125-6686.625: 5.98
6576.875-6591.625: 5.701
